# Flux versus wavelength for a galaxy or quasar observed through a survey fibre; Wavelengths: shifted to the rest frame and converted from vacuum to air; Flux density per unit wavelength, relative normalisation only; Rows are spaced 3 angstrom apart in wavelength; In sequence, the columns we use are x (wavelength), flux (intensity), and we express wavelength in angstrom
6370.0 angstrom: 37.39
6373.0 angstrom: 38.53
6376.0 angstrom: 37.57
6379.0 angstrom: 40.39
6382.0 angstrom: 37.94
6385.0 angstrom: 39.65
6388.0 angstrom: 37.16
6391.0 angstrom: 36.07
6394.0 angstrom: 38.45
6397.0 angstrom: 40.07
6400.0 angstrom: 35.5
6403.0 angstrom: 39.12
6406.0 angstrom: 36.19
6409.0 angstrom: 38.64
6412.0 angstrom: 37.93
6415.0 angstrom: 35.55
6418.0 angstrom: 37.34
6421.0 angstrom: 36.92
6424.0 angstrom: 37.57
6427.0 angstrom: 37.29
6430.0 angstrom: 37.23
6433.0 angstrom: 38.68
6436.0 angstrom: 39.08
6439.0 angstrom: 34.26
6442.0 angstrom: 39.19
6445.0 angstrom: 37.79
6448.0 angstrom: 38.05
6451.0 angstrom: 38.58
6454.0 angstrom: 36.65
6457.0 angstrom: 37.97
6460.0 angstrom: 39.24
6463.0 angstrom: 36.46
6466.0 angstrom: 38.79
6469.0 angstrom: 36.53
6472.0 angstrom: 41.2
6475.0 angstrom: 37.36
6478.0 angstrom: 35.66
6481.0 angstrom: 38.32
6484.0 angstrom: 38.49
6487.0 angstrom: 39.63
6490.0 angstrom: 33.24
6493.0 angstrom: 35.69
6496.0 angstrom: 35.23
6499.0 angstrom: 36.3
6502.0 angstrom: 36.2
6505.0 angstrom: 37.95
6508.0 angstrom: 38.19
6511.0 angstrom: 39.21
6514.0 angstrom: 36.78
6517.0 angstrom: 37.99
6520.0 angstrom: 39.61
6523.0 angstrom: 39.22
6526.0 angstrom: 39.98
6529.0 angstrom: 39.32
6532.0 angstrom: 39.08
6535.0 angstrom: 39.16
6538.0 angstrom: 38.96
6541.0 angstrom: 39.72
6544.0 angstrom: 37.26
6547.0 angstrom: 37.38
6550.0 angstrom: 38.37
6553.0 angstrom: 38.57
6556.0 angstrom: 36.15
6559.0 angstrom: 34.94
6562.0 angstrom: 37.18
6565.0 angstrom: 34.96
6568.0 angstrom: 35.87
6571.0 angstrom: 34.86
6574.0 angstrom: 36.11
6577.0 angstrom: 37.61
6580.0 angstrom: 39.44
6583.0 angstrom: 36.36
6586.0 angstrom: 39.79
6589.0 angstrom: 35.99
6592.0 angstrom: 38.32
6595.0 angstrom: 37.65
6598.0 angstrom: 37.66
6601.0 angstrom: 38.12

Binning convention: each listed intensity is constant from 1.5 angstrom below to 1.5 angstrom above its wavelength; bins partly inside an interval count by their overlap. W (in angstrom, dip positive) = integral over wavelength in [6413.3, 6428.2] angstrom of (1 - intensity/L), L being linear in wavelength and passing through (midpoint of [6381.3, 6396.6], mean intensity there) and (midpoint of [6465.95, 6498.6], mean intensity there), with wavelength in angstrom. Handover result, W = 0.3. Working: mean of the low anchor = 38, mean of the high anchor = 37.2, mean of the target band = 36.9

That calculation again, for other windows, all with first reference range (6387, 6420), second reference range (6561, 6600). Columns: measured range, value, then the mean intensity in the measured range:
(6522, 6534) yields -0.7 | 39.4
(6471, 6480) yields -0.1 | 37.9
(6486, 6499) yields 0.5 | 35.8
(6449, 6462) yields -0.2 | 38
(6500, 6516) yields -0.2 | 37.6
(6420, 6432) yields 0.0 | 37.3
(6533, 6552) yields -0.7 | 38.5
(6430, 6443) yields -0.1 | 37.7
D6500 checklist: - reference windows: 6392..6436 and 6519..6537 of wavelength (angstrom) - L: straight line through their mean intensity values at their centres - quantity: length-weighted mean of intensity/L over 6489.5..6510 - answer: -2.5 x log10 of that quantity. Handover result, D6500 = 0.08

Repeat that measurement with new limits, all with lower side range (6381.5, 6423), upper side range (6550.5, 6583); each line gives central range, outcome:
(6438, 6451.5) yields -0.01 mag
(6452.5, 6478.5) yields -0.02 mag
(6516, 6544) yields -0.07 mag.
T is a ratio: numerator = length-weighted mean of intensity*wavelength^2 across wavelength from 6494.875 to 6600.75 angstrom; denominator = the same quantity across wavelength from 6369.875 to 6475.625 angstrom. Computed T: 1.03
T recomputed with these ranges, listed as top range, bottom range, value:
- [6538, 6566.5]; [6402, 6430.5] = 1.04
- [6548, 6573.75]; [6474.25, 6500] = 1.02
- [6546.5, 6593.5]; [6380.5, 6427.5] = 1.04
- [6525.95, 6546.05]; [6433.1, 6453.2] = 1.06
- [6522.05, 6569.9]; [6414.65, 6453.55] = 1.04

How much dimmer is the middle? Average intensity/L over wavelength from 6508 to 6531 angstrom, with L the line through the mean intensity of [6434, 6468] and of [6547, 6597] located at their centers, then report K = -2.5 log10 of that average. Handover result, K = -0.04 mag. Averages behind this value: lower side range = 37.8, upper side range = 37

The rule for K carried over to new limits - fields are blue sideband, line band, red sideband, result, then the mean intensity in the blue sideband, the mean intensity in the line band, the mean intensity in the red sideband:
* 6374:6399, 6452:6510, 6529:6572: 0.01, 38.4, 37.3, 37.4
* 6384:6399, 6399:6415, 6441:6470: 0.02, 38.1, 37.4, 37.9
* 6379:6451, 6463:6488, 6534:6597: -0.02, 37.7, 38.1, 37.4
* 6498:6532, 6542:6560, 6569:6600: 0.02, 38.3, 37.2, 37.4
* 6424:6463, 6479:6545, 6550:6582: -0.02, 37.8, 38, 36.7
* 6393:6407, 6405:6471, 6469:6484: 0.01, 37.9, 37.6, 38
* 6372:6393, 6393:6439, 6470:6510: 0.01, 38.2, 37.6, 37.2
